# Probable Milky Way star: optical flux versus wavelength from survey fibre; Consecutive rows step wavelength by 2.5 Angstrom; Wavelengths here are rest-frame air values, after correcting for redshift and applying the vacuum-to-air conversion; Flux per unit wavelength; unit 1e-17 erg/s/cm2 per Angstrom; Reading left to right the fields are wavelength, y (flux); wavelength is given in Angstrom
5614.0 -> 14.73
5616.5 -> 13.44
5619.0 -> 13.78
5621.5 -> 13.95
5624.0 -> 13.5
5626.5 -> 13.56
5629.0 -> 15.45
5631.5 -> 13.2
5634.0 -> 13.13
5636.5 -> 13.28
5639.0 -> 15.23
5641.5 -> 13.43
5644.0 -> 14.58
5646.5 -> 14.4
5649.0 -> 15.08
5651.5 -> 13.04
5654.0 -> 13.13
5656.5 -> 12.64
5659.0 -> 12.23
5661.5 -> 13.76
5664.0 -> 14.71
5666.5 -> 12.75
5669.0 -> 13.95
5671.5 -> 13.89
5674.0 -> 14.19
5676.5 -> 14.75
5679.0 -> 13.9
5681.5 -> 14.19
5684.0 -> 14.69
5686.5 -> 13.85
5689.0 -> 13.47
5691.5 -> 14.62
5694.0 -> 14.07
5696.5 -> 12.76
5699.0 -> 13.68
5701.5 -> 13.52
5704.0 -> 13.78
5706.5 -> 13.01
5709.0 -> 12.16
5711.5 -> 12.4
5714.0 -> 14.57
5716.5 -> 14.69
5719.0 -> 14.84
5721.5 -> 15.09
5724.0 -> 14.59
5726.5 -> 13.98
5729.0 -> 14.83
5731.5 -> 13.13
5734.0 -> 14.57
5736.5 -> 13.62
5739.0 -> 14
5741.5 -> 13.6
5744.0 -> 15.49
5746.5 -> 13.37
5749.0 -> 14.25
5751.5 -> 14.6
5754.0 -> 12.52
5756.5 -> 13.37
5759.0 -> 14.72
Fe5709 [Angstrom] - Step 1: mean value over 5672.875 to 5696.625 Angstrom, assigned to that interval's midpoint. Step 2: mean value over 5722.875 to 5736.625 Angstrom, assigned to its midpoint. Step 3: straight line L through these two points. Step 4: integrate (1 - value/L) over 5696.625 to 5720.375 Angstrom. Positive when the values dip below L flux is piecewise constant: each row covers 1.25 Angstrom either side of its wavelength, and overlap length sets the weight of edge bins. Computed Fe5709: 0.9 Angstrom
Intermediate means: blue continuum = 14.1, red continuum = 14.2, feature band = 13.6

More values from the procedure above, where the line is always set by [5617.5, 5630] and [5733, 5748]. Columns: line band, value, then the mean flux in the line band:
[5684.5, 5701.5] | 0.36 Angstrom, 13.8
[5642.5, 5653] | -0.15 Angstrom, 14.2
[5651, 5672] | 1.05 Angstrom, 13.3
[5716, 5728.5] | -0.50 Angstrom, 14.6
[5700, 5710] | 0.65 Angstrom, 13.2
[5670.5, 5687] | -0.21 Angstrom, 14.2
